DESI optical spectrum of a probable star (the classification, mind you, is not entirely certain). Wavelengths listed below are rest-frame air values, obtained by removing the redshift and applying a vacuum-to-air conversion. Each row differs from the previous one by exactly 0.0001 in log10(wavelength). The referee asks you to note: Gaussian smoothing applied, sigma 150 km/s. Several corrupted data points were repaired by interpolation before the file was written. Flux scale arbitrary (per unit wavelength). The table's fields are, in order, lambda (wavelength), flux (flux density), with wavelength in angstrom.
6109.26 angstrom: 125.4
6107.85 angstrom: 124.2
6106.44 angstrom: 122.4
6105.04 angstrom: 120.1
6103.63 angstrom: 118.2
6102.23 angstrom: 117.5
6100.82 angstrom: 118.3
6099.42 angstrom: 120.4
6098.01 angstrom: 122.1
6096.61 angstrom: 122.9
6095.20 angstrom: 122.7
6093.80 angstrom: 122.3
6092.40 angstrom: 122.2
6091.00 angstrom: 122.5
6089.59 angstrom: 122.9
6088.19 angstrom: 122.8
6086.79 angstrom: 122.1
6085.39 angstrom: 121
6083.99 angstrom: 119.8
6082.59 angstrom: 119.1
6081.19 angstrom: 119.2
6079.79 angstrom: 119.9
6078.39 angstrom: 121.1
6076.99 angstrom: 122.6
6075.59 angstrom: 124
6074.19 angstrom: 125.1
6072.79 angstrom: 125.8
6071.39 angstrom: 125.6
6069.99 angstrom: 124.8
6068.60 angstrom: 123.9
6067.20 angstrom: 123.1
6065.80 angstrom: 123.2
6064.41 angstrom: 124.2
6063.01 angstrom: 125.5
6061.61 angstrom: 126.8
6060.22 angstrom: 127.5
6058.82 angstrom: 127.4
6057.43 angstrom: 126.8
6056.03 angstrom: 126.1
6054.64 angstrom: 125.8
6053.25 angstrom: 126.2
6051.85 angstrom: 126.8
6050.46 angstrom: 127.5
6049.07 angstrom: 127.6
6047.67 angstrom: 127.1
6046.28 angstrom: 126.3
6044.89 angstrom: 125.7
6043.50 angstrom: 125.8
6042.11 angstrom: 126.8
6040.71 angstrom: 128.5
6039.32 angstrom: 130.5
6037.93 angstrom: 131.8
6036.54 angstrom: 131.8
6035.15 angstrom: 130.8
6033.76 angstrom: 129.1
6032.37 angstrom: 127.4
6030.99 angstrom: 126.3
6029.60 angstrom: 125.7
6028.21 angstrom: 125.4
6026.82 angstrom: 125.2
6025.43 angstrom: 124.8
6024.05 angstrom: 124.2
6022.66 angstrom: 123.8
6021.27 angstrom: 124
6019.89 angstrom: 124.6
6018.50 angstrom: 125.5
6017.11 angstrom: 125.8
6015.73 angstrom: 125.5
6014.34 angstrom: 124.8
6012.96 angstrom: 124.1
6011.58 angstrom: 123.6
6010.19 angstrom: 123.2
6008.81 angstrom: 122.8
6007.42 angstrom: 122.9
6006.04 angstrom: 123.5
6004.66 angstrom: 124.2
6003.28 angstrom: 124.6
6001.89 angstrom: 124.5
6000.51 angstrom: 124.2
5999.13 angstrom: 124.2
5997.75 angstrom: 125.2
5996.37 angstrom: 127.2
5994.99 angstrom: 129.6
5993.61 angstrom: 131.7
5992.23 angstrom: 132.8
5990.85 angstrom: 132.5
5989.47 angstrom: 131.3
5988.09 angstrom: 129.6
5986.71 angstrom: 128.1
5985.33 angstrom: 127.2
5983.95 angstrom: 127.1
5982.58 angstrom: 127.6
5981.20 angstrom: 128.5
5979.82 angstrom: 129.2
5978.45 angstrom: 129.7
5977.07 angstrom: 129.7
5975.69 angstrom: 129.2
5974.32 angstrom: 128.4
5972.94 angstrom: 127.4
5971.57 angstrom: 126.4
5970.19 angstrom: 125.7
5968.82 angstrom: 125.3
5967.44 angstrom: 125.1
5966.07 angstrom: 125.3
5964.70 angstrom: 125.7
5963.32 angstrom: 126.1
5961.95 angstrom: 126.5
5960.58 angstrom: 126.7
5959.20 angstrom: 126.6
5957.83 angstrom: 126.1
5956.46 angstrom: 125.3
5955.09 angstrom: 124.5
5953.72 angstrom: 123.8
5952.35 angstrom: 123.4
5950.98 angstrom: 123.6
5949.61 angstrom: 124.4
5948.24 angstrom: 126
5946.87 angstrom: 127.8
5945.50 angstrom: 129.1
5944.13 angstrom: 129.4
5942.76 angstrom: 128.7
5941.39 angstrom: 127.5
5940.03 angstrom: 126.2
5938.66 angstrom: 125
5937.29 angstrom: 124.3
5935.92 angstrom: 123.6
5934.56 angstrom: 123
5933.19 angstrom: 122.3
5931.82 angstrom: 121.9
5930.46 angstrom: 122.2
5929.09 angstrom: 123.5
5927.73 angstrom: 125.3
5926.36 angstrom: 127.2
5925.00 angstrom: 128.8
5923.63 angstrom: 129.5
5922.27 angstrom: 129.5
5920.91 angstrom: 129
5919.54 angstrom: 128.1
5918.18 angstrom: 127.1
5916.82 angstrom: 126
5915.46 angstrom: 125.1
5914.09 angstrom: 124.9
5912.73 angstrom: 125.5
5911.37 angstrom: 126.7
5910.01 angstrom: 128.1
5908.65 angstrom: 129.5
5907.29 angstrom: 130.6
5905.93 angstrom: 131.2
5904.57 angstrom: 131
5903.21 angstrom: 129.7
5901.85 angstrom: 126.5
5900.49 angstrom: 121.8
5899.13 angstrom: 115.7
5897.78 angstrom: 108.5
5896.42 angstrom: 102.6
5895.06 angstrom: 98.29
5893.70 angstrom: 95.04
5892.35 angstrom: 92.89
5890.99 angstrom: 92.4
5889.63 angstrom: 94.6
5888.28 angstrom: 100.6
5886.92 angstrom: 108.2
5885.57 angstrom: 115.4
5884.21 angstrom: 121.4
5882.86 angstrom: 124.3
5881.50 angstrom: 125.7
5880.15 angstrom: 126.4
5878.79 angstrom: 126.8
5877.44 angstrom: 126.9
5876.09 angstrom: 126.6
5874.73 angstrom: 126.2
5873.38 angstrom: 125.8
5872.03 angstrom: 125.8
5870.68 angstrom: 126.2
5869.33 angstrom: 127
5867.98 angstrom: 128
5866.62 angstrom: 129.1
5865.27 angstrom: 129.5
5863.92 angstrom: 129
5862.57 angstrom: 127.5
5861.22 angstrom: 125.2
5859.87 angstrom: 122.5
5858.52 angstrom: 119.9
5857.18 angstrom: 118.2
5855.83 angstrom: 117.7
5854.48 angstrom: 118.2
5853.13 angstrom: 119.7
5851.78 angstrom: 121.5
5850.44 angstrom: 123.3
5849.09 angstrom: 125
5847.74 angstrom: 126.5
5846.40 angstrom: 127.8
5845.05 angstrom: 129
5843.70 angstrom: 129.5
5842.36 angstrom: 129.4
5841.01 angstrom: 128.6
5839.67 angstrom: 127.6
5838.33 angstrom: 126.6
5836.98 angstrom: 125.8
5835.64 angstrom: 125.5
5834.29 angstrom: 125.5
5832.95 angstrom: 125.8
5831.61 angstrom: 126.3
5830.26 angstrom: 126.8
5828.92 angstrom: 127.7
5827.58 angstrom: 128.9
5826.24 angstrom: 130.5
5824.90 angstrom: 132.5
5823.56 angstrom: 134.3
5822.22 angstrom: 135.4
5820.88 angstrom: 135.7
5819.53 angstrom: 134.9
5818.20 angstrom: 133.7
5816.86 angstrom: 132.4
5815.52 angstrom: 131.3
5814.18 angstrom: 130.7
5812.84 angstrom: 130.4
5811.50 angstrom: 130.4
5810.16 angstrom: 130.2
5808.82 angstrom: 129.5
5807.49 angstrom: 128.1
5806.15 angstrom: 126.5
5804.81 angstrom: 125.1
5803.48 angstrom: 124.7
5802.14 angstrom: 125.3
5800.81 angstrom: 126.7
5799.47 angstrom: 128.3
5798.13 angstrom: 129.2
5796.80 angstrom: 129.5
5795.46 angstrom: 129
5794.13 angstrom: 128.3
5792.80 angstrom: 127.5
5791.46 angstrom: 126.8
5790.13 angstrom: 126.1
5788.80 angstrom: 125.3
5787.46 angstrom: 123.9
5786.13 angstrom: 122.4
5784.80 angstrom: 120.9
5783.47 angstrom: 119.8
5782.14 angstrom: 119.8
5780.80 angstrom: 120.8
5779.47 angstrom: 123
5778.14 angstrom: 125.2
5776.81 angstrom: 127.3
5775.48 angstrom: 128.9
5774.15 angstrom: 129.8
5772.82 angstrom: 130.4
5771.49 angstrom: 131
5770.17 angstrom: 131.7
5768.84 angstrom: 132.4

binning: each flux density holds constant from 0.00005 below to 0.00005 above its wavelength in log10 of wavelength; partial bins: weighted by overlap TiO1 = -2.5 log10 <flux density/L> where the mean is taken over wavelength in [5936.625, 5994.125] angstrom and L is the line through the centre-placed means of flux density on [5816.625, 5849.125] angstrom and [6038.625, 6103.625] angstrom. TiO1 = -0.01 mag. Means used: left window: 129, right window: 124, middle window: 127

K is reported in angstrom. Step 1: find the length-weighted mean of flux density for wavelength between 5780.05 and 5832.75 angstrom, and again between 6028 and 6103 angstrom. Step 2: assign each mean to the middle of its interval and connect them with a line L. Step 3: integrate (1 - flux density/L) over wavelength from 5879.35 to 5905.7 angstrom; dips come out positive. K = 3.0 angstrom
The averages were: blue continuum 128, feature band 113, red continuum 125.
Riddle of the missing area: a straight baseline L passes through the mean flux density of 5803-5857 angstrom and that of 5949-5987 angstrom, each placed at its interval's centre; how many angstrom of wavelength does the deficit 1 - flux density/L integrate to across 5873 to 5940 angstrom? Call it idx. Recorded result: 3.3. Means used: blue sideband 128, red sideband 127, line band 121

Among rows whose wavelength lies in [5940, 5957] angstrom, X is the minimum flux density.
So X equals 123.4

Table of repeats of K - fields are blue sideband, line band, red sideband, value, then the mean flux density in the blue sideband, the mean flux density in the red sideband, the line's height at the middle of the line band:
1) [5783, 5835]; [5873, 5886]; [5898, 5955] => 0.23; 128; 126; 127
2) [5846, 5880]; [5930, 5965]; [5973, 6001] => 0.56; 125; 129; 127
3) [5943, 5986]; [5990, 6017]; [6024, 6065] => 0.22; 127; 127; 127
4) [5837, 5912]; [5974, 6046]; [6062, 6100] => -2.80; 121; 123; 122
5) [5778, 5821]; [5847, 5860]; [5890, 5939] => 0.33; 127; 121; 124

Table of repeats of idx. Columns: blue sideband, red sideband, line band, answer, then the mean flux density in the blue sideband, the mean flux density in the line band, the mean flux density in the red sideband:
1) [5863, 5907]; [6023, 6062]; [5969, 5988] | -0.66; 119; 128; 127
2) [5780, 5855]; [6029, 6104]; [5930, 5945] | 0.12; 127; 125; 125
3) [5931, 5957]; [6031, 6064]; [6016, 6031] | 0.24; 125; 125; 128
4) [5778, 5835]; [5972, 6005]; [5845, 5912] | 3.93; 128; 120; 128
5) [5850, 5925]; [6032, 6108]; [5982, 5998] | -0.82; 121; 129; 124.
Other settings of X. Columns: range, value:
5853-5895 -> 92.4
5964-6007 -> 123.5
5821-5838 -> 125.5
